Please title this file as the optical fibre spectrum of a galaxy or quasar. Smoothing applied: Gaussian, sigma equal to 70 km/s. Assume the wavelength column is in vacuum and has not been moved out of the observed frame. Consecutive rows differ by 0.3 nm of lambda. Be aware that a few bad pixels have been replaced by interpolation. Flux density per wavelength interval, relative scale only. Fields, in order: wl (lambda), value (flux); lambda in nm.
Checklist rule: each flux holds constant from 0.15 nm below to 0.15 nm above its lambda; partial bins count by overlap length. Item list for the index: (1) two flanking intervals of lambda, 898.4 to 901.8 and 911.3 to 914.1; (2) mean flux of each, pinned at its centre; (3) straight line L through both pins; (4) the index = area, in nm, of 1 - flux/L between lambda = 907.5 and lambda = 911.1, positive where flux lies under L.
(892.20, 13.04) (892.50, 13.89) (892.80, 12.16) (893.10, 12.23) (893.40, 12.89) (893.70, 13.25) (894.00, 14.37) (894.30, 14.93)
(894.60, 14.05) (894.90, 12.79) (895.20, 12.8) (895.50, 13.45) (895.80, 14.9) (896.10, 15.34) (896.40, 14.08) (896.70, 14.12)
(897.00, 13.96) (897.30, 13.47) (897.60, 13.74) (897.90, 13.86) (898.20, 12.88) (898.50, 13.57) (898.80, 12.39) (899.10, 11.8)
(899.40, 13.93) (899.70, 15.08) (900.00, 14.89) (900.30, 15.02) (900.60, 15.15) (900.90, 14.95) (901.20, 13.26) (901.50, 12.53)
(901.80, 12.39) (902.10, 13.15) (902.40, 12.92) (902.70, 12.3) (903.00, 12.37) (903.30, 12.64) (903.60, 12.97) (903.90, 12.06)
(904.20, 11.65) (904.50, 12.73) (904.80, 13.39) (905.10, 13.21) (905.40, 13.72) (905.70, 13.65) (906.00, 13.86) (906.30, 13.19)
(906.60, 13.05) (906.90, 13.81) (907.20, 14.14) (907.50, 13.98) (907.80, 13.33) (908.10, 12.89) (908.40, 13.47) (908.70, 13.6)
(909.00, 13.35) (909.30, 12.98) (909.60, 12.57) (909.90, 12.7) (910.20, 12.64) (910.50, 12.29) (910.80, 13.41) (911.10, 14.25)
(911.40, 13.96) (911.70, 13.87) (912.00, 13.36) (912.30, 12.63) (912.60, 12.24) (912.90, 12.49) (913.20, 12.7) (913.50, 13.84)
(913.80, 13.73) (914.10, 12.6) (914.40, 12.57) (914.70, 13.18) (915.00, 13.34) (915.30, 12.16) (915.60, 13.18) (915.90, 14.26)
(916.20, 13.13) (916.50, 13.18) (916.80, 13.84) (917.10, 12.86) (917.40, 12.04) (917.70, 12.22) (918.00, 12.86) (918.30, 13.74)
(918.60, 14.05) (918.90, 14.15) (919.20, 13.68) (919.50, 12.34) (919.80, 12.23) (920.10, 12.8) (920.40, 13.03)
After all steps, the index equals 0.06 nm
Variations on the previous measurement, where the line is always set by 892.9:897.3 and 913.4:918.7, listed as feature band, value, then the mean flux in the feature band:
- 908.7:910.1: 0.04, 13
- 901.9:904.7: 0.20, 12.5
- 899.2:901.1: -0.15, 14.7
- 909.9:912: -0.01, 13.4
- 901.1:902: 0.06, 12.7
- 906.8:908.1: -0.03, 13.7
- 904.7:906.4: -0.01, 13.5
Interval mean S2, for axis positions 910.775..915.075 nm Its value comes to 13.2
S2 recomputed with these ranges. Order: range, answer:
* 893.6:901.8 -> 13.8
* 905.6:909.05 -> 13.5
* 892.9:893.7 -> 12.7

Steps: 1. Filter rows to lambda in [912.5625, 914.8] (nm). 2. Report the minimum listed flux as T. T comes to 12.24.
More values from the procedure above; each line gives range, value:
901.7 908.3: 11.65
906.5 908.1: 12.89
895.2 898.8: 12.39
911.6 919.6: 12.04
